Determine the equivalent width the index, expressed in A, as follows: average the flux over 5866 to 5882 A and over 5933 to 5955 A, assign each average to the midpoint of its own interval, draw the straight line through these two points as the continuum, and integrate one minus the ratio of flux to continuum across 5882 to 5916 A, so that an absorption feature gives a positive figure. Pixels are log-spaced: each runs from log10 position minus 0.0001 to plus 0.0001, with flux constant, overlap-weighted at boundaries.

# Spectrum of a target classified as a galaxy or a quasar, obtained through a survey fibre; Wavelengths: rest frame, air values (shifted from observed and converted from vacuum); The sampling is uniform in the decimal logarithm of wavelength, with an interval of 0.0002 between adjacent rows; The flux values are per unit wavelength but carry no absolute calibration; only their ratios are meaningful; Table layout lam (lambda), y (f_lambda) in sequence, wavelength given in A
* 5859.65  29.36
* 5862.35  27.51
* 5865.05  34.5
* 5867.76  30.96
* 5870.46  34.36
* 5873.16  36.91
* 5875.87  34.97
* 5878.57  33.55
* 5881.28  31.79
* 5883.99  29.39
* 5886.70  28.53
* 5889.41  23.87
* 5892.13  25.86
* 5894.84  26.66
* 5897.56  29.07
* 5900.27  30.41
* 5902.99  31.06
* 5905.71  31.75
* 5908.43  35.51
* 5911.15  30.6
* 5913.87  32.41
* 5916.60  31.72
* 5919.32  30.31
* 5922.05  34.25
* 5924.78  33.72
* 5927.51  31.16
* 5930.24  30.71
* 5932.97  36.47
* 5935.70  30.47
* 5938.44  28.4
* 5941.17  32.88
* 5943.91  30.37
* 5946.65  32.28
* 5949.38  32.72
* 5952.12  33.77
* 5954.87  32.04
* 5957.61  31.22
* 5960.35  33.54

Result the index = 3.5 A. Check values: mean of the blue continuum 33.8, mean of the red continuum 31.9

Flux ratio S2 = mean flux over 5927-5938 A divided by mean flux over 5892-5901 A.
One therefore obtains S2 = 1.14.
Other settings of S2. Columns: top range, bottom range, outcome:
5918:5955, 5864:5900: 1.04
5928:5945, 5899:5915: 0.99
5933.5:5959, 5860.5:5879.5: 0.96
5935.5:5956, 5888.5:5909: 1.09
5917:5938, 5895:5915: 1.03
